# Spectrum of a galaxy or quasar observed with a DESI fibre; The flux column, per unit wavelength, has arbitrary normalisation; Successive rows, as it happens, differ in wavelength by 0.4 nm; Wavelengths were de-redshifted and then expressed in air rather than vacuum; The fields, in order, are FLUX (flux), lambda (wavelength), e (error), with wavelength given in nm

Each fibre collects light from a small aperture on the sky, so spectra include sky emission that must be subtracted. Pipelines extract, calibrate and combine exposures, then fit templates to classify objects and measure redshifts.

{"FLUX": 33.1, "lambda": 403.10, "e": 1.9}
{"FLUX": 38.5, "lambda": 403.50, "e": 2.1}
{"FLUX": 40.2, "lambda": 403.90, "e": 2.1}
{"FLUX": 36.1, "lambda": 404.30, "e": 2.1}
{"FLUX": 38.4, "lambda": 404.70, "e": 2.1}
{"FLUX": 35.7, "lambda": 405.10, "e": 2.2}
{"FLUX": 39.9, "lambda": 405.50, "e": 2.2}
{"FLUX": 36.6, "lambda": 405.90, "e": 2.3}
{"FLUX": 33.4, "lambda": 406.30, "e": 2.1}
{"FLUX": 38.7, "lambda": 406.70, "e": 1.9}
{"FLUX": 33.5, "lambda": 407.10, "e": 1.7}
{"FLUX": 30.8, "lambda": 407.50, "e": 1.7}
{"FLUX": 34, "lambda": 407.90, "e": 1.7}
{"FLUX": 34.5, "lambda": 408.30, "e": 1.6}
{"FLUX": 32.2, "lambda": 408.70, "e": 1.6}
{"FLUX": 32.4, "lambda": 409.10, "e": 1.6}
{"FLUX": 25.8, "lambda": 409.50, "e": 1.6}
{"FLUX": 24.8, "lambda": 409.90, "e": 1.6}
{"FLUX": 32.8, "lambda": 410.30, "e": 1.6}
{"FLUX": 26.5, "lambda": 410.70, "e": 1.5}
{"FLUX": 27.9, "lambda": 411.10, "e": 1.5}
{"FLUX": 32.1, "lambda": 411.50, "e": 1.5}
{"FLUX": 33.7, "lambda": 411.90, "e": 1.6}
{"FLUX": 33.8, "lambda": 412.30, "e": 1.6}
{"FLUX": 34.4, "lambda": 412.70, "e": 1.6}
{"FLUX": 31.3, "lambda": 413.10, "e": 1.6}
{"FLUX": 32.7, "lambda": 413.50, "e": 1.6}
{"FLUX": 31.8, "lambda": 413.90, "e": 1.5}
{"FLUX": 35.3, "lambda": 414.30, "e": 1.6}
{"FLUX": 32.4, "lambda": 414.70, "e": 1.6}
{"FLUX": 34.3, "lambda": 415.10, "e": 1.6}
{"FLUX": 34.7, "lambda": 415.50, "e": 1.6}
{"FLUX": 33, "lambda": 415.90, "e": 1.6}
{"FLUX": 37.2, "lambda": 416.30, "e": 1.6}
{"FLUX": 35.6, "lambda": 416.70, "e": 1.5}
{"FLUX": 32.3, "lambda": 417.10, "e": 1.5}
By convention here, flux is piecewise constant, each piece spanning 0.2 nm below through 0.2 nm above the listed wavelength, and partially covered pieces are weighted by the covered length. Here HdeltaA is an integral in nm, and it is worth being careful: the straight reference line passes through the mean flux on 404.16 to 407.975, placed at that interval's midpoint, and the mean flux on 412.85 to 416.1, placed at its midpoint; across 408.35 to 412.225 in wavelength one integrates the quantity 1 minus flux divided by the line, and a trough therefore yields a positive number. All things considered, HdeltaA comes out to 0.49 nm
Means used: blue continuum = 35.8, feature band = 30.1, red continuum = 33.2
